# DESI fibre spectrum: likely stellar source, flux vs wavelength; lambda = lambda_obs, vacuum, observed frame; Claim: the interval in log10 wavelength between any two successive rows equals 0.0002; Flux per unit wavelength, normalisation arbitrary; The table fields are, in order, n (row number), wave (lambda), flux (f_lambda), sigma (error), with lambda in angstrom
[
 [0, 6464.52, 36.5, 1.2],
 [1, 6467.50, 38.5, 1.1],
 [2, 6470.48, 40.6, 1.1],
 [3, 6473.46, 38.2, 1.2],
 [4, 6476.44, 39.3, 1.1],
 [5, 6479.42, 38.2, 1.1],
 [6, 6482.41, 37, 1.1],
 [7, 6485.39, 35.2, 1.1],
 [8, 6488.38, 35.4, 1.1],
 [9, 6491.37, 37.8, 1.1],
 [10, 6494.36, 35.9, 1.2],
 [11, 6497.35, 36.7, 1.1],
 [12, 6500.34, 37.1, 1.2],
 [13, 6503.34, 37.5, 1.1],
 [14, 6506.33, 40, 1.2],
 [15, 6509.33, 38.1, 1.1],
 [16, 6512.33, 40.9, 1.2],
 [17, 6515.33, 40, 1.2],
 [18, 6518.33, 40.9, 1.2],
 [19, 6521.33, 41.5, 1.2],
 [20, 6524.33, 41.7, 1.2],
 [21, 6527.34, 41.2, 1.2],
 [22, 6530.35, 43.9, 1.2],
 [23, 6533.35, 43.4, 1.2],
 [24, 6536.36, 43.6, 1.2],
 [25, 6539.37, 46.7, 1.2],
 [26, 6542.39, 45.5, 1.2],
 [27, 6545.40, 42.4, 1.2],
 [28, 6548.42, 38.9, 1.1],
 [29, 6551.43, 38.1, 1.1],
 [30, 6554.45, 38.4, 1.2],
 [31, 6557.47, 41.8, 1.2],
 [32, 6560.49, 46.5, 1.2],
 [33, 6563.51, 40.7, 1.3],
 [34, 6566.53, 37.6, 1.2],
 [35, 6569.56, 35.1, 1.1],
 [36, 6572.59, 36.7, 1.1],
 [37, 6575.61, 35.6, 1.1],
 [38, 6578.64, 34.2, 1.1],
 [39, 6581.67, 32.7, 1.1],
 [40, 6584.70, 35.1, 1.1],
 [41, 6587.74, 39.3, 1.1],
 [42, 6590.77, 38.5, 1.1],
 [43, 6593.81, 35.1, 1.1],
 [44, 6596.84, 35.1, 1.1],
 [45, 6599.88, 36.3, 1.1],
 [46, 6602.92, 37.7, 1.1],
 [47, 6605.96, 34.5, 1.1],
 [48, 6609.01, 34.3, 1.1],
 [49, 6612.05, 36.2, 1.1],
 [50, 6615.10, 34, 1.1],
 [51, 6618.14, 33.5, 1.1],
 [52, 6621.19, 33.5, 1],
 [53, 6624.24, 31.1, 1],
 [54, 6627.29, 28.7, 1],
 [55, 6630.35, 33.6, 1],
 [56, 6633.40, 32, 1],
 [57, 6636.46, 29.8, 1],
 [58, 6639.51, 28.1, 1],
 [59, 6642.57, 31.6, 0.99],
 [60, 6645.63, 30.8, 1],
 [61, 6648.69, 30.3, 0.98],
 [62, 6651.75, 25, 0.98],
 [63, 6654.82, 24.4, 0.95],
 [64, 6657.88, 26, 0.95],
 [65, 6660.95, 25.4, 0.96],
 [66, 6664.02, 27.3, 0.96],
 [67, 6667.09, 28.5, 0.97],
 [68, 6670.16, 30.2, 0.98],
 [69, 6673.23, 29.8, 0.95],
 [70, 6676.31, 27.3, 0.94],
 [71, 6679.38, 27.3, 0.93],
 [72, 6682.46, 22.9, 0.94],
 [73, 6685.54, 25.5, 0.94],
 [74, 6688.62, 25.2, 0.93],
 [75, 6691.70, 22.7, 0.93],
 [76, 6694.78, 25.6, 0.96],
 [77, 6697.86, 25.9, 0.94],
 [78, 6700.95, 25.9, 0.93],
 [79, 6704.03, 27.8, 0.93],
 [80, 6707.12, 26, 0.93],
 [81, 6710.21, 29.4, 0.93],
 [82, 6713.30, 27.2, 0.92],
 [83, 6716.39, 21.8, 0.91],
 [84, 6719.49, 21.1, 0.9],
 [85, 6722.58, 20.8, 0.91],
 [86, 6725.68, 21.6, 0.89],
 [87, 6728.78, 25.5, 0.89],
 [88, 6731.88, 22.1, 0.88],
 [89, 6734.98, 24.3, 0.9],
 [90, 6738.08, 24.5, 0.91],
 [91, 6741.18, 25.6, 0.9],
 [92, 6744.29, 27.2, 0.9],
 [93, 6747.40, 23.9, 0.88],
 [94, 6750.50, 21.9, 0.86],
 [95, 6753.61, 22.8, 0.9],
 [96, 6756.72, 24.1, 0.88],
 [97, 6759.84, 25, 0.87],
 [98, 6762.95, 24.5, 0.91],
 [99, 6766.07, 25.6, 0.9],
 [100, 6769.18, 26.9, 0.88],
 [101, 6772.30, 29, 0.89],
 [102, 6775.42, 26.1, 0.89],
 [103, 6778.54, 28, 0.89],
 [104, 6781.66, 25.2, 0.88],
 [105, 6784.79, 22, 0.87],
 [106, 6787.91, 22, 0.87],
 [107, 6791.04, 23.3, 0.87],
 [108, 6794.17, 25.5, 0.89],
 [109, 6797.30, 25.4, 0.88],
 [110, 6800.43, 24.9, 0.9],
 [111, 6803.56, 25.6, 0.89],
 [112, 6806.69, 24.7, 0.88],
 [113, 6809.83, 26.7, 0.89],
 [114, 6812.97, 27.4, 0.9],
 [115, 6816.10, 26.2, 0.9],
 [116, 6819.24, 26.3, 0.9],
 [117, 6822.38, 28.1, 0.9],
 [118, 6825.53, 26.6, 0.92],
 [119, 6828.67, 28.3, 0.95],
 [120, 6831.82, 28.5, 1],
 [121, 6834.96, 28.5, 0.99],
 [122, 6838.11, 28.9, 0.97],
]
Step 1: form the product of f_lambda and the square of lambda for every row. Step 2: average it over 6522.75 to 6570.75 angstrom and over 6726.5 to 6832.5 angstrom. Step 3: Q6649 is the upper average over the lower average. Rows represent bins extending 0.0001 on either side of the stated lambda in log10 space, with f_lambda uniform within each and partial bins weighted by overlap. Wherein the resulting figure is 0.7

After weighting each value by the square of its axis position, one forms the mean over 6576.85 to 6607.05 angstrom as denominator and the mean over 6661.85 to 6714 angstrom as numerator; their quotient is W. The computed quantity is 0.77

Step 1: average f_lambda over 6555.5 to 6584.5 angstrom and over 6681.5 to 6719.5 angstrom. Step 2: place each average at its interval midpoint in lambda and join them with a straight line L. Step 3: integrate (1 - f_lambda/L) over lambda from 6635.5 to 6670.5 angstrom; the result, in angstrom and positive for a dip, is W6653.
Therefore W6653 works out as 2.2 angstrom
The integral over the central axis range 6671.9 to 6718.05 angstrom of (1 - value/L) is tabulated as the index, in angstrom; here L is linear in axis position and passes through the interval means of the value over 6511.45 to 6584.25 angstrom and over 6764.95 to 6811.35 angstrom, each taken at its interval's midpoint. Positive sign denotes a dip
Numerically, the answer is 7.6 angstrom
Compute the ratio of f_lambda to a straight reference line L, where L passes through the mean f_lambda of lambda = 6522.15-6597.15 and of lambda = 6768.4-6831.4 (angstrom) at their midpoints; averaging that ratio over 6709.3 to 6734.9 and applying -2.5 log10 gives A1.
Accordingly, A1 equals 0.28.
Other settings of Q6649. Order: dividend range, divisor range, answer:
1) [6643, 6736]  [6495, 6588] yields 0.68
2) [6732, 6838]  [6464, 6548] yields 0.70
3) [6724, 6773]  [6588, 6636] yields 0.75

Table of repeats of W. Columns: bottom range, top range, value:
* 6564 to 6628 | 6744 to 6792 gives 0.74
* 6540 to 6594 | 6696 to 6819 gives 0.68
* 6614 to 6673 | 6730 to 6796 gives 0.87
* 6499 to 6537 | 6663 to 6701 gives 0.68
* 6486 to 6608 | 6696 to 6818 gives 0.68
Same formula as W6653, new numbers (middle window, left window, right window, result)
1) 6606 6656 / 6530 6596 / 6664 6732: 1.99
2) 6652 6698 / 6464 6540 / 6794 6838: 8.78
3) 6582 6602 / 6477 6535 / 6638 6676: -2.16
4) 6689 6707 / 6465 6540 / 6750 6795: 2.04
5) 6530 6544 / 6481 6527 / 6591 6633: -2.83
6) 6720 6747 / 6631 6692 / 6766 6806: 2.53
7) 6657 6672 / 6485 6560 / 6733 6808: 1.84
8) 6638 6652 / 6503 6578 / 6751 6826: 1.92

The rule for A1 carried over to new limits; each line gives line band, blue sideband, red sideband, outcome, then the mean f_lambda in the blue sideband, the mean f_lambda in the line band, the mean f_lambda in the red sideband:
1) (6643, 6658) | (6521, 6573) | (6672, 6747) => 0.122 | 41.4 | 27.7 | 25.1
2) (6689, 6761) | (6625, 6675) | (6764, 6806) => 0.103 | 28.9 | 24.5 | 25.3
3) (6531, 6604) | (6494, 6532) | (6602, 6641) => -0.078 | 39.8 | 39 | 32.8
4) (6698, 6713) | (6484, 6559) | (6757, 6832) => 0.126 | 40.1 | 27.1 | 25.8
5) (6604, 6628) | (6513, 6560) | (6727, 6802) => 0.079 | 42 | 33.5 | 24.8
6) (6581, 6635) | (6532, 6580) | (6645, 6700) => -0.011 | 40.3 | 34.5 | 26.6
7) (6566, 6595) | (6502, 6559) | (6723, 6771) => 0.042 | 41.3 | 35.9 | 24.3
